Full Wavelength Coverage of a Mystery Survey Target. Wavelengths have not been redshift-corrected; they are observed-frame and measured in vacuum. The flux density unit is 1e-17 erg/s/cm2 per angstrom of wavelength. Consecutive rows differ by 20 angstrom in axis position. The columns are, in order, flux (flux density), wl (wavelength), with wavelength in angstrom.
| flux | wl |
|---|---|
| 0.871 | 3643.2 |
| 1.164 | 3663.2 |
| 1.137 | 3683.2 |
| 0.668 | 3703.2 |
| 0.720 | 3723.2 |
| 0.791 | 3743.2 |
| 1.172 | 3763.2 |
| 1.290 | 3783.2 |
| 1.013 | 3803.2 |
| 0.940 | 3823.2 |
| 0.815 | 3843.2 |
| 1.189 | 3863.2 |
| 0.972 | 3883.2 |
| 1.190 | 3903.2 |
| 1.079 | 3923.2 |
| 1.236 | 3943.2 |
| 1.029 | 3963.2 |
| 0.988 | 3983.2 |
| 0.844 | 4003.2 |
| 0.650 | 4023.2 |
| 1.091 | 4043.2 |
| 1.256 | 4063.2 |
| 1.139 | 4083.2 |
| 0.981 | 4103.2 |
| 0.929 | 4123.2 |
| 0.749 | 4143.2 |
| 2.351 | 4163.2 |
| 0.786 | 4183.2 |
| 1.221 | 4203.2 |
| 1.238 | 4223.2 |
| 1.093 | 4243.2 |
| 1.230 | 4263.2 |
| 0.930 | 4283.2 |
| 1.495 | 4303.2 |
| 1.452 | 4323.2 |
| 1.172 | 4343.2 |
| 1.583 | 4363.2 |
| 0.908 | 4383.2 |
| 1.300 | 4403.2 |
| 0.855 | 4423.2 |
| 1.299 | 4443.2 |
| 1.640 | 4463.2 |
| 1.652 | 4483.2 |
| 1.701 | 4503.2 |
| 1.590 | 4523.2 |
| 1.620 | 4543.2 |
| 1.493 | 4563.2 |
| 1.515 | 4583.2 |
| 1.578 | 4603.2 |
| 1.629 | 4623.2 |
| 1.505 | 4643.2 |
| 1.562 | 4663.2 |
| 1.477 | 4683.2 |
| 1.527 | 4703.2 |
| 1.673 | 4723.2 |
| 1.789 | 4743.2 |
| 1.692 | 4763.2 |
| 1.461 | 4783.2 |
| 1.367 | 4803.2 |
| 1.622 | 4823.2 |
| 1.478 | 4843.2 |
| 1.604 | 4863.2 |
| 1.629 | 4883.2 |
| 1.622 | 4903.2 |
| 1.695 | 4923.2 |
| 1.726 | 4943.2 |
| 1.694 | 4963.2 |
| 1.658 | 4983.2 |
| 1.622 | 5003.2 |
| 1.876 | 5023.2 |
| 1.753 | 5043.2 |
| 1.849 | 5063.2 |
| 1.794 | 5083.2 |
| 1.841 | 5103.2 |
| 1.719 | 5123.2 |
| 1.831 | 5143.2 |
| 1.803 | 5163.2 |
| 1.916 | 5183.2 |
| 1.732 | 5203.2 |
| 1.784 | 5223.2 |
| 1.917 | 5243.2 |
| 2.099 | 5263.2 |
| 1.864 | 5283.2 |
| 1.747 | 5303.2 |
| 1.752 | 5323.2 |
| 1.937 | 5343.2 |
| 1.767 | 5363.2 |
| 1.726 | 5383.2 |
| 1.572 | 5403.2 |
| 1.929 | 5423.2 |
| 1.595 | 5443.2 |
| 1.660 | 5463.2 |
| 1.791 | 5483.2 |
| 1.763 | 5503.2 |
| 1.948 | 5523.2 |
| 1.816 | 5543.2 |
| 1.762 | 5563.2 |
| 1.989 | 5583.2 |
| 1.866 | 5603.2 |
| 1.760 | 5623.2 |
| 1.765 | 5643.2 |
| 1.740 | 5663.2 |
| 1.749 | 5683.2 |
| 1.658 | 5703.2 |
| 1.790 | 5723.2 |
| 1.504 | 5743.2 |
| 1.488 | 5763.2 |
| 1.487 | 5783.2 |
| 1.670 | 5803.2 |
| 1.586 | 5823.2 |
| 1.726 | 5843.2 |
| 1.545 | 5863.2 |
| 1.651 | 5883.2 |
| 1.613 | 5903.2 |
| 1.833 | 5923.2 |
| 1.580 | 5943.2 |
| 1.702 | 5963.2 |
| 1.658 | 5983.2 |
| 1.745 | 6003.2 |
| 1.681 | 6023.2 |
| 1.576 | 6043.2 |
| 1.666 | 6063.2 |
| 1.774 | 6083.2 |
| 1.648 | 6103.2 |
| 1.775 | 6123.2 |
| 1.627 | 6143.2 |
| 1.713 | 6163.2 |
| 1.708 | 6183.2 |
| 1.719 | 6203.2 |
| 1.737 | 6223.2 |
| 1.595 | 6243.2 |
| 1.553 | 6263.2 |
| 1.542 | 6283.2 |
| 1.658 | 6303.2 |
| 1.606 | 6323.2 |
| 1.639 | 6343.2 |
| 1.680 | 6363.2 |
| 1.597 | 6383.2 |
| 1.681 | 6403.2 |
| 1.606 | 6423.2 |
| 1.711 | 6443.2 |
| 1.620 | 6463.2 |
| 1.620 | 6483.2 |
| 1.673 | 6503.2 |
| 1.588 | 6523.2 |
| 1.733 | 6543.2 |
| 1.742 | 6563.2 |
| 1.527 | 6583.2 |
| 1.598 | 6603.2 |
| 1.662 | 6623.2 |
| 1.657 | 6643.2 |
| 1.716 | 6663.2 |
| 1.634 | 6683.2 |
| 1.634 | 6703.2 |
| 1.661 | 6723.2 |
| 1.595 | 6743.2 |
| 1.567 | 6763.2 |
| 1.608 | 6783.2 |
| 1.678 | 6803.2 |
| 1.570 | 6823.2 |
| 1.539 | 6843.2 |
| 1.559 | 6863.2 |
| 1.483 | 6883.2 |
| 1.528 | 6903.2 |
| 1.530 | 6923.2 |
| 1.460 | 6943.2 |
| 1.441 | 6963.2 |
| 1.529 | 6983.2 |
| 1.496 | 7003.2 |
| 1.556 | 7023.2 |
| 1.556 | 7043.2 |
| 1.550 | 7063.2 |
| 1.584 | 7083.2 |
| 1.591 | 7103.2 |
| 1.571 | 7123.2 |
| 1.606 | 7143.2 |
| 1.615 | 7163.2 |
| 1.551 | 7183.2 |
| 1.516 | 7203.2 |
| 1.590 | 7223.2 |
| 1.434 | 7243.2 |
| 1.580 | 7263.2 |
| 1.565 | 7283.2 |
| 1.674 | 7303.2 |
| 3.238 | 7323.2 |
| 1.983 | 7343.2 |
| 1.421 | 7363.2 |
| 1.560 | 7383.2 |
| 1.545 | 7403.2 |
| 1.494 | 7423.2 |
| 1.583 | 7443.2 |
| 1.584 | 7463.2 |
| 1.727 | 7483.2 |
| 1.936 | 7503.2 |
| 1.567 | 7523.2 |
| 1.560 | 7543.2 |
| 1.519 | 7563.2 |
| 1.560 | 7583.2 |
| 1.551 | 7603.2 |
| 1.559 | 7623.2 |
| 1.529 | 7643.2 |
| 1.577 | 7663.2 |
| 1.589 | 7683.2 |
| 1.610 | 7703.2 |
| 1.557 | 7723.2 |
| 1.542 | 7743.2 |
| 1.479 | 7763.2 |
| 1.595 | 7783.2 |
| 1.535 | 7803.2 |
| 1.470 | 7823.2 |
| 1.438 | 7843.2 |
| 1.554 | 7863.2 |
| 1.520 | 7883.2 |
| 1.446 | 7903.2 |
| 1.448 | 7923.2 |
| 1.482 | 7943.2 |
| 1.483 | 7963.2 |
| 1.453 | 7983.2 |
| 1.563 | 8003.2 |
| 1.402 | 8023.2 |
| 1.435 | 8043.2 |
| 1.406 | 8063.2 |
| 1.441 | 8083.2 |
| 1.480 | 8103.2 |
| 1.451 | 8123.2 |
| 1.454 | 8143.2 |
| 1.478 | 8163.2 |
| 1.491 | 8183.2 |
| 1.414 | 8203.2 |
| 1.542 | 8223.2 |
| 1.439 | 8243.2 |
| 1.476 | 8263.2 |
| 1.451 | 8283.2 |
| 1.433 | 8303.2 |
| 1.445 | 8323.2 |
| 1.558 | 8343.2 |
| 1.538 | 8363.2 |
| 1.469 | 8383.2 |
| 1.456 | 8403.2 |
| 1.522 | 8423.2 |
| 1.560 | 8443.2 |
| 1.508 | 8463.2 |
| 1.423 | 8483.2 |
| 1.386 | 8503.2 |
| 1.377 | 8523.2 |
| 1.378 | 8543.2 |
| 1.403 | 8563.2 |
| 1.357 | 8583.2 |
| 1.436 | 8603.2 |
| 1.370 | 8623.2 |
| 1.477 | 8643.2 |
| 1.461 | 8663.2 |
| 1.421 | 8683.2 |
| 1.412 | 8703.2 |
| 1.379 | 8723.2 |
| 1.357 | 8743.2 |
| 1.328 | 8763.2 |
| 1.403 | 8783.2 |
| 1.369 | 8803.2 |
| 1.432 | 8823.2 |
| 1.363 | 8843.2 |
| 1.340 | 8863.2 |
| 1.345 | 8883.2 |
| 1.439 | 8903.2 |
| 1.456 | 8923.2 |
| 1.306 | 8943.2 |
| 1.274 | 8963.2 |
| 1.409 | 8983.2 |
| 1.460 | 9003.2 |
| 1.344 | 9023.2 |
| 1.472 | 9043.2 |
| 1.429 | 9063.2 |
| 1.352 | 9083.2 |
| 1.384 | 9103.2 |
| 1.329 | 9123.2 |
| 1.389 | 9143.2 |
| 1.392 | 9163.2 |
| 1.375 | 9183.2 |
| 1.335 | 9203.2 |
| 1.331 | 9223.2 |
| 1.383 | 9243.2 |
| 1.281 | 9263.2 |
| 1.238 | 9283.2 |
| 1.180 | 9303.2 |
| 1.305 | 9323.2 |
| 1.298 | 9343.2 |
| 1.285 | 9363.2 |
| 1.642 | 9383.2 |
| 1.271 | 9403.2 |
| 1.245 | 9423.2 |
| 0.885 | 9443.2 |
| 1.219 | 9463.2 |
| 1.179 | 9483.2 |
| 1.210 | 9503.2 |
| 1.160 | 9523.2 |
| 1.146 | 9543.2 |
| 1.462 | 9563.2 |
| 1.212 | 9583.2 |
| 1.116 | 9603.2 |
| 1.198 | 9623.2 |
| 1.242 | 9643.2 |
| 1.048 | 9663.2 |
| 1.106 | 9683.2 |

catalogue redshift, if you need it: 0.115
